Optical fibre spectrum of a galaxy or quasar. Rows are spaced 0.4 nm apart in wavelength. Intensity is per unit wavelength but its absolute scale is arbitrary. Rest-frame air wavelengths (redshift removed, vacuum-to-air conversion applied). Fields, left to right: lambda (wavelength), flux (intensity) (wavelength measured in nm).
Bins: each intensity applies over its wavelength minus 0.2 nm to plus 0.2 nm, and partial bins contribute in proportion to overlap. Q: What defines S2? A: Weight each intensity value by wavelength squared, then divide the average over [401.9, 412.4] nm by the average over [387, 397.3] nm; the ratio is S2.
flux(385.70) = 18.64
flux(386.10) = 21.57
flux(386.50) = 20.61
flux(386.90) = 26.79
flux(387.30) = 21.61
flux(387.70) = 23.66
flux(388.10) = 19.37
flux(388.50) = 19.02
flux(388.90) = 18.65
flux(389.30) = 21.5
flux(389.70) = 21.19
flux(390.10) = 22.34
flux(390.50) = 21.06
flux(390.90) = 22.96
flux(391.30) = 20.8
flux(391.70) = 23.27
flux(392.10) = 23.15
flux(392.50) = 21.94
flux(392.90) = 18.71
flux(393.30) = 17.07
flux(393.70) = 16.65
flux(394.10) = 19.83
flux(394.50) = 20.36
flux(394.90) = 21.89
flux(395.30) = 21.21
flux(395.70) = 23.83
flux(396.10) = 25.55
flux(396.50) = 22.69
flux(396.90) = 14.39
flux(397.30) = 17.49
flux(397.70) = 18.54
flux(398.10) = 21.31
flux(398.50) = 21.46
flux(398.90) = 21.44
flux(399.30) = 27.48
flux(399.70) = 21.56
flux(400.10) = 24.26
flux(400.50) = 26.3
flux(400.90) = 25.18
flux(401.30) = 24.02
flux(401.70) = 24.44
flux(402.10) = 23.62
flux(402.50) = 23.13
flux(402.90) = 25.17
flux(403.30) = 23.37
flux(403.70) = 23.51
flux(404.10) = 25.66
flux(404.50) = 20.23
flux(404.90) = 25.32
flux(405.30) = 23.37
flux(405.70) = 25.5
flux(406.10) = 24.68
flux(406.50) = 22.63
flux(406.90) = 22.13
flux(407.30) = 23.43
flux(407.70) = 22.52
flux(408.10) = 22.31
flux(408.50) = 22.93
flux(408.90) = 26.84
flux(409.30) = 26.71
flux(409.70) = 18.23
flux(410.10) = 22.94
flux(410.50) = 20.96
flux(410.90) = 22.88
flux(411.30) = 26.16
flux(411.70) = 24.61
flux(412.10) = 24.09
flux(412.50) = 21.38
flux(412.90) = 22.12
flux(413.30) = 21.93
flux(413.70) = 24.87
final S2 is 1.22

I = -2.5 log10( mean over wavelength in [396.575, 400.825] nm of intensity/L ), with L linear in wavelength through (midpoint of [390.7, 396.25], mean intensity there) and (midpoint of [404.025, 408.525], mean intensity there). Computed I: 0.03 mag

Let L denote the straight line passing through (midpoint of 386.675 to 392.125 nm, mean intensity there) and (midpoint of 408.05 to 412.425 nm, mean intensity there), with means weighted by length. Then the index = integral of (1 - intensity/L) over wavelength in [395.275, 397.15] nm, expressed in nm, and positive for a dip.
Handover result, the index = 0.07 nm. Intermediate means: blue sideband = 21.8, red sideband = 23.5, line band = 21.5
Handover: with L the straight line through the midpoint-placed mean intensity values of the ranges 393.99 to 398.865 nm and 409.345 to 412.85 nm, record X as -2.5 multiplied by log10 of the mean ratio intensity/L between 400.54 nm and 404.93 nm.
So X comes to -0.11 mag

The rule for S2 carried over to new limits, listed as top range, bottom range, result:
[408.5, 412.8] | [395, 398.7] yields 1.21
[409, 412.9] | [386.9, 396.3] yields 1.20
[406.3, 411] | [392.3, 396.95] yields 1.19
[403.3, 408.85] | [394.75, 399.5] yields 1.15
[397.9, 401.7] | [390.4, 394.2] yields 1.20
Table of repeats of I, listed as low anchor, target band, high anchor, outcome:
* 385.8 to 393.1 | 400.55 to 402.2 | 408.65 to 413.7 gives -0.09 mag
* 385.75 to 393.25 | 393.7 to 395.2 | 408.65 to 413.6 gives 0.09 mag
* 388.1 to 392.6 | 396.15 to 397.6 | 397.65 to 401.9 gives 0.20 mag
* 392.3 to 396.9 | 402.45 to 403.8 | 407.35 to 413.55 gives -0.09 mag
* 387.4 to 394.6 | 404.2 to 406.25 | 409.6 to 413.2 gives -0.09 mag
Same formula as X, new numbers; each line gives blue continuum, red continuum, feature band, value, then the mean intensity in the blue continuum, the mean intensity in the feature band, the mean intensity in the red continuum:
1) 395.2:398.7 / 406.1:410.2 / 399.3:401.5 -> -0.15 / 20.7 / 24.6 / 23.1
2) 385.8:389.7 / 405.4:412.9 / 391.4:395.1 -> 0.08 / 21.3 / 20.3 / 23.4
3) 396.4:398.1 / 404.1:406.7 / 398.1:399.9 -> -0.17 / 18.4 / 22.8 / 23.8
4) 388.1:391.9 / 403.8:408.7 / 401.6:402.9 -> -0.05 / 21.1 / 23.9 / 23.4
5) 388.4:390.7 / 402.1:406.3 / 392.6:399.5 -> 0.08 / 20.7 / 20.6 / 24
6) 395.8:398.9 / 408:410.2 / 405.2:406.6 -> -0.08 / 20.4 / 24.2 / 23.4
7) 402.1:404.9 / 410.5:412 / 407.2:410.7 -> 0.04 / 23.6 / 23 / 24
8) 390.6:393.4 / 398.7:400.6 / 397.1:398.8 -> 0.19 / 21.3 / 19.8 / 24.1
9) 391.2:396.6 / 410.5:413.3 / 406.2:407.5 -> -0.01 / 21.2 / 22.9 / 23.2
